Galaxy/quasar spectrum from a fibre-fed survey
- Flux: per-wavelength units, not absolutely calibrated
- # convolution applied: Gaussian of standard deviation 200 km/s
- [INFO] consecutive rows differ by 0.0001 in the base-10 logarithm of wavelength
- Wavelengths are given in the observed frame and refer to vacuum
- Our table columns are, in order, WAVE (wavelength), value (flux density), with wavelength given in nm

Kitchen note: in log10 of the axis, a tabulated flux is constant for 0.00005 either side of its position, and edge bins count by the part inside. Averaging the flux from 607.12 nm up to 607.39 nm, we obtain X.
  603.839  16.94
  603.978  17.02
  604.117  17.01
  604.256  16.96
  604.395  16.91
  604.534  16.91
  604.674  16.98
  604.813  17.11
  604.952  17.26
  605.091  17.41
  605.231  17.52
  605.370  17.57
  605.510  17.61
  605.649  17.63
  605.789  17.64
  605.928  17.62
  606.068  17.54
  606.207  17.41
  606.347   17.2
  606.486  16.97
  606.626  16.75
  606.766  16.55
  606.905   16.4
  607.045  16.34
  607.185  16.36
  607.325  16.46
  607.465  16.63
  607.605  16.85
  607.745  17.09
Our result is 16.4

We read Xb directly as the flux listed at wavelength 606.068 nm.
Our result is 17.54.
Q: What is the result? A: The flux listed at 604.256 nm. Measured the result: 16.96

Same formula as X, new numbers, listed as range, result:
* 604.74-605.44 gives 17.4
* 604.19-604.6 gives 16.9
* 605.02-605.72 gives 17.5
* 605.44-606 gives 17.6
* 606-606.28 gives 17.5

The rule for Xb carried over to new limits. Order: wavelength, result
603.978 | 17.02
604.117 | 17.01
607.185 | 16.36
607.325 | 16.46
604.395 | 16.91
